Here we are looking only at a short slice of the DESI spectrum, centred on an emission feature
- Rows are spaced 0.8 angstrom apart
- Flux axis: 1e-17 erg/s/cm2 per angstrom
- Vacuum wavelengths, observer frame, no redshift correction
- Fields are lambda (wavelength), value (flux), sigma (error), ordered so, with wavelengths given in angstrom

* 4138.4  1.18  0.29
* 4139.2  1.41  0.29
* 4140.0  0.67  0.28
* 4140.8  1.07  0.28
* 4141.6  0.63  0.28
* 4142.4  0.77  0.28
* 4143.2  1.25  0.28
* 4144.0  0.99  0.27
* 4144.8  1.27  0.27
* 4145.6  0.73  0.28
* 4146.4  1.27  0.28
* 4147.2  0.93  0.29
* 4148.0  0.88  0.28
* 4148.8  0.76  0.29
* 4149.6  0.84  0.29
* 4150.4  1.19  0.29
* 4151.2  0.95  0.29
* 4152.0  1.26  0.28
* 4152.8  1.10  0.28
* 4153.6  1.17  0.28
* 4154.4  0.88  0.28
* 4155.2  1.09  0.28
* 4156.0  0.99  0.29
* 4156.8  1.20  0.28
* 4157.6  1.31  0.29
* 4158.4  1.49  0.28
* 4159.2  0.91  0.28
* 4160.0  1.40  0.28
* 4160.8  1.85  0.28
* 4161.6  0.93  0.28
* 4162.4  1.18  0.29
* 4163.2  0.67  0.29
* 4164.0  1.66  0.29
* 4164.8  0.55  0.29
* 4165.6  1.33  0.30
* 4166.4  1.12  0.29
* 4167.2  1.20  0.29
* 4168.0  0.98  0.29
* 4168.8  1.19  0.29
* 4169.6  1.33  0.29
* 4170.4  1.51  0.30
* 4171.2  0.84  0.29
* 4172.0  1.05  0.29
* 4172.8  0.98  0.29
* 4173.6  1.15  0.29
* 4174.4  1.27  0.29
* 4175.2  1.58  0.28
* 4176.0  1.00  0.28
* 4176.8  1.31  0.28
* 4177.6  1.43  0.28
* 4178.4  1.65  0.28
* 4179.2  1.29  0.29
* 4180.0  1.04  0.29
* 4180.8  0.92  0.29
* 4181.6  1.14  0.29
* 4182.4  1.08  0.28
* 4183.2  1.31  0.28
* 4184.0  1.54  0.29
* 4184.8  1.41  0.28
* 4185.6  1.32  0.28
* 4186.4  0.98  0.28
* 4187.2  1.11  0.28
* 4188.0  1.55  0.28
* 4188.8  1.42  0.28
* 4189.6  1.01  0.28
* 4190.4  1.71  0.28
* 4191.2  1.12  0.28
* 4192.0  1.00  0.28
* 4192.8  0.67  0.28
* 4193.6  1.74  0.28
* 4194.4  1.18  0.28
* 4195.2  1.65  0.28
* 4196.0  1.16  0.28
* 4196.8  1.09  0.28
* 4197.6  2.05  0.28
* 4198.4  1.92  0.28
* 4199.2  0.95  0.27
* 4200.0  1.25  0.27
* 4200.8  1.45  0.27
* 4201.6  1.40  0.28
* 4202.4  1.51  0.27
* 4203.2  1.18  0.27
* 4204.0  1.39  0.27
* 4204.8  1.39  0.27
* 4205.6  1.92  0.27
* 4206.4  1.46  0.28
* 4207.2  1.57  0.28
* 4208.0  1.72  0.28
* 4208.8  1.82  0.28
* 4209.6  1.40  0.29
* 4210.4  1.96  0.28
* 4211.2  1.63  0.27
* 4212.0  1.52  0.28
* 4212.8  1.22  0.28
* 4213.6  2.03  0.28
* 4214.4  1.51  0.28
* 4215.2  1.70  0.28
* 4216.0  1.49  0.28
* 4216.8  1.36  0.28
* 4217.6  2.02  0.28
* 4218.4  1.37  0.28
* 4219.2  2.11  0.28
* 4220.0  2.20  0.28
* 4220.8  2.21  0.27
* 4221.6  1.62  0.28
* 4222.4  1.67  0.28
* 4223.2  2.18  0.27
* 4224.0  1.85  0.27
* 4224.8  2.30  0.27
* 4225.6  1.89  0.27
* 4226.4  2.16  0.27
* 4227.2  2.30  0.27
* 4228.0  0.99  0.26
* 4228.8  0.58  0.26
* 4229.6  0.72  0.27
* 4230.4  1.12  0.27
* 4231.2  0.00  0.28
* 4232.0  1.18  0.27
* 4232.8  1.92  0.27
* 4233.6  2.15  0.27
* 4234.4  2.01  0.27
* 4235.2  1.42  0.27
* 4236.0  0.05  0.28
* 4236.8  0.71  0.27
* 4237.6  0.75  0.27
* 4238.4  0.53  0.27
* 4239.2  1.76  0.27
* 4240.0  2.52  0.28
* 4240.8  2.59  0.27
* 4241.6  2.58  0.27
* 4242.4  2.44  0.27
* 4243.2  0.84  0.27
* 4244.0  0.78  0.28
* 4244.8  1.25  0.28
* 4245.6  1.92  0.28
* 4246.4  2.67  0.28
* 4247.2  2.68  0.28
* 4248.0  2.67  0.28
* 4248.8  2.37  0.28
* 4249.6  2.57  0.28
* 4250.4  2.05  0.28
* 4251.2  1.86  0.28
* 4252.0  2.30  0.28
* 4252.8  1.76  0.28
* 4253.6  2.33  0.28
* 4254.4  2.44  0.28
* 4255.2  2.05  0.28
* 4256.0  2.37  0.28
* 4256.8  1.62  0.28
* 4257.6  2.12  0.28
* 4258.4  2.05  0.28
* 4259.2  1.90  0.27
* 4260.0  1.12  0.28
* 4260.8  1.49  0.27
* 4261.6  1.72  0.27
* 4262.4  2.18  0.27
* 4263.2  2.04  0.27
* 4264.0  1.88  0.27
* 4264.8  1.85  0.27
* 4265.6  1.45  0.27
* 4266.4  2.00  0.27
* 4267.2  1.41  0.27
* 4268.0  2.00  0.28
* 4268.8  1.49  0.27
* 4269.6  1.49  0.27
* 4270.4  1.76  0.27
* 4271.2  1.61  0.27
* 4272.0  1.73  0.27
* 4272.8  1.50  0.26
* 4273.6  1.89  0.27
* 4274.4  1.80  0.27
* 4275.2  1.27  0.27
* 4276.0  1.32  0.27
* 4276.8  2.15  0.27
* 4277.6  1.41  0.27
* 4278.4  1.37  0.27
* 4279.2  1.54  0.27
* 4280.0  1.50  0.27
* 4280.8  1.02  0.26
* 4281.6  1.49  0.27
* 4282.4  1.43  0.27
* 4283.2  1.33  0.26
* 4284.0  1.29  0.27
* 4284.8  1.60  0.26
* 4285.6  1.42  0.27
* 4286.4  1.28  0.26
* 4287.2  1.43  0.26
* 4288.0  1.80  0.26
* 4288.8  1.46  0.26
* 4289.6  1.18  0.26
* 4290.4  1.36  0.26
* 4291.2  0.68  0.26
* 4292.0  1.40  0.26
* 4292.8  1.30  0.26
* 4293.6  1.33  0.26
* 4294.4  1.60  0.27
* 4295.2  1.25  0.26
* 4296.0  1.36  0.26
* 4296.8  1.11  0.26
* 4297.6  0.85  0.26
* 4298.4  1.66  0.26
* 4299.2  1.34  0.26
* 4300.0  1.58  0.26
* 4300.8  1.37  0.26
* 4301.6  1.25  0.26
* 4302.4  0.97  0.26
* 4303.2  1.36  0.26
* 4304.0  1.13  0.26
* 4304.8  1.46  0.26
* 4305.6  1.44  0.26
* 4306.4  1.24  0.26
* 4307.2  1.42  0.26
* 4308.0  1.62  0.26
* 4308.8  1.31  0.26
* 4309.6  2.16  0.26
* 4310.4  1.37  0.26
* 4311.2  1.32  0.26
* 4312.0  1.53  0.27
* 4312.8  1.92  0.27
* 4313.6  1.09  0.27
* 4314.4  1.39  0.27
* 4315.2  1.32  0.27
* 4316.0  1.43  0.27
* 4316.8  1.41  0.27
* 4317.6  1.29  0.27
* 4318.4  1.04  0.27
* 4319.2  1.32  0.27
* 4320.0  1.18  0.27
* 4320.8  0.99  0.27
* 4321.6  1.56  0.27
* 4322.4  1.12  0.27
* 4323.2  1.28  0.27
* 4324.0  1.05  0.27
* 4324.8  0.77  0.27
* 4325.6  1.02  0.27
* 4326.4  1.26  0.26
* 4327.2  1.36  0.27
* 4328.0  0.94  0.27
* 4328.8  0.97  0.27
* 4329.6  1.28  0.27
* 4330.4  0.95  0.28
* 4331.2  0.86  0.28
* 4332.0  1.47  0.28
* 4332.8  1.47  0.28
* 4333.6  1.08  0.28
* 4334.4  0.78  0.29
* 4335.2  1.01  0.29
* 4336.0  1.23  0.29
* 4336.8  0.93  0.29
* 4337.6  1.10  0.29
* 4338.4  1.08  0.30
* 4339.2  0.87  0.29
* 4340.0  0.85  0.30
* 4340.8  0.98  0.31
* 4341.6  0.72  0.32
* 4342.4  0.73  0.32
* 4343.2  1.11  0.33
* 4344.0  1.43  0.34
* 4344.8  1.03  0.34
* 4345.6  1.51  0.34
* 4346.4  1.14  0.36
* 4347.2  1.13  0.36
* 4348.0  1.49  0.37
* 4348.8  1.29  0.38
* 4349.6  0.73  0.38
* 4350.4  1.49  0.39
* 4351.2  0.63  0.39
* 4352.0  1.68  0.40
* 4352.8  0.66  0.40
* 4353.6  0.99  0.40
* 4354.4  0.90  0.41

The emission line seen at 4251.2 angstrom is C IV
